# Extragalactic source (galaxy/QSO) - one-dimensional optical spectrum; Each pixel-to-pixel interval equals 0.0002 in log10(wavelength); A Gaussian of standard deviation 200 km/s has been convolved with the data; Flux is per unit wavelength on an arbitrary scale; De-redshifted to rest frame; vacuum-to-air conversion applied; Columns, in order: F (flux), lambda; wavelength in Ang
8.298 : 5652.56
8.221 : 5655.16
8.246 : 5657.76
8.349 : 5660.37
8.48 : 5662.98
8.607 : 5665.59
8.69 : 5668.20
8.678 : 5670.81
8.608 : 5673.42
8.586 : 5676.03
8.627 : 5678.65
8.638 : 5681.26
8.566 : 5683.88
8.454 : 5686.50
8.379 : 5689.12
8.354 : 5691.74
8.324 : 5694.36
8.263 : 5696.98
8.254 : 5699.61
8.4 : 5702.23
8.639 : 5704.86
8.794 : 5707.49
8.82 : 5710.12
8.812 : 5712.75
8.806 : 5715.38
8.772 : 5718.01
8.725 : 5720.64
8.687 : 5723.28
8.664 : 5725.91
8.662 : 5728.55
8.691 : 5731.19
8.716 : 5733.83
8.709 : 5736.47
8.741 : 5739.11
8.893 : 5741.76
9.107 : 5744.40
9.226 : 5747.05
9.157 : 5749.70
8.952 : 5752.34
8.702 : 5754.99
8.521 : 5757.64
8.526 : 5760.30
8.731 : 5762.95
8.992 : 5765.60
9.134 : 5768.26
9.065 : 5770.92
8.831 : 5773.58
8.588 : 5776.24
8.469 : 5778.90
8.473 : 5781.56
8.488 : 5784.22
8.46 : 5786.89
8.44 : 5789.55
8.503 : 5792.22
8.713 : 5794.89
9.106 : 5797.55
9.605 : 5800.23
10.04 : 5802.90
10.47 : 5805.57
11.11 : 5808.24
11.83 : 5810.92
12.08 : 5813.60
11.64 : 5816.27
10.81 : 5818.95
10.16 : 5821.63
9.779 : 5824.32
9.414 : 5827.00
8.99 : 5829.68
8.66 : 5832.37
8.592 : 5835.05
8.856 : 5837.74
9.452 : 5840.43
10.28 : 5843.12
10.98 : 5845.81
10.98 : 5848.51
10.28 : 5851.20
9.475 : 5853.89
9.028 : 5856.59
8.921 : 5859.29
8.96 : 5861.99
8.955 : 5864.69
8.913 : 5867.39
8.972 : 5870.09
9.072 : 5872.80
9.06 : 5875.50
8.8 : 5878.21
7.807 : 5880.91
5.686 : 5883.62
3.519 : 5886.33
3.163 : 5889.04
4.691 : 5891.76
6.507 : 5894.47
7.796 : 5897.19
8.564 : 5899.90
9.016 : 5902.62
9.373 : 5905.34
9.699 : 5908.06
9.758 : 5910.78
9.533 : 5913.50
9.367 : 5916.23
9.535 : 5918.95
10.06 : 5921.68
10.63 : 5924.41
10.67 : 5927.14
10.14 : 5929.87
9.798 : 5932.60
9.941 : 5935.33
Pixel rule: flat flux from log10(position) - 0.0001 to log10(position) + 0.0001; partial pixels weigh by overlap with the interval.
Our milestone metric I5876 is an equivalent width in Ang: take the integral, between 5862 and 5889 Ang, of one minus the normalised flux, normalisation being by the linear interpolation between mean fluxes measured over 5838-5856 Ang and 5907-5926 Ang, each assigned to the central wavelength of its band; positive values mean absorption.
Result 6.2 Ang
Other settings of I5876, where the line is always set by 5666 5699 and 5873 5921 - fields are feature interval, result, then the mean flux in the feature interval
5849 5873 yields -3.9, 9.24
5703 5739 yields -1.5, 8.73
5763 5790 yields -1.6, 8.7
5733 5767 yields -2.3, 8.85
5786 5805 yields -2.1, 9.06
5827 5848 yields -3.8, 9.46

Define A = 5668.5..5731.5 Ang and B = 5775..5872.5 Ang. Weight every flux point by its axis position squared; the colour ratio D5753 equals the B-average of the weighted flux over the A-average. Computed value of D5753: 1.2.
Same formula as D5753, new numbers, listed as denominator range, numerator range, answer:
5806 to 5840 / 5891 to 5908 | 0.80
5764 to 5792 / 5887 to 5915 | 0.93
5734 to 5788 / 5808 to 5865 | 1.16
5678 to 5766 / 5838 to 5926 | 1.05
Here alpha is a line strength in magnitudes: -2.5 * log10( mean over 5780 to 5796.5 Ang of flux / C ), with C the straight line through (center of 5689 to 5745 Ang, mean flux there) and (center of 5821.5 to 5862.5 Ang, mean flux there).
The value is 0.08 mag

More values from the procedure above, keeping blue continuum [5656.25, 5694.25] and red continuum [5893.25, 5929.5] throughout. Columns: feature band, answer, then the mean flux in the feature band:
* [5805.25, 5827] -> -0.21 mag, 10.9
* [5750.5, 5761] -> 0.01 mag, 8.71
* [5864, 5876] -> 0.02 mag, 8.99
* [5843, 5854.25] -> -0.16 mag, 10.5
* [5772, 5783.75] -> 0.03 mag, 8.6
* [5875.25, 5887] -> 0.30 mag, 6.98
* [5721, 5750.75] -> -0.01 mag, 8.83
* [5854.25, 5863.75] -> 0.01 mag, 9.02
